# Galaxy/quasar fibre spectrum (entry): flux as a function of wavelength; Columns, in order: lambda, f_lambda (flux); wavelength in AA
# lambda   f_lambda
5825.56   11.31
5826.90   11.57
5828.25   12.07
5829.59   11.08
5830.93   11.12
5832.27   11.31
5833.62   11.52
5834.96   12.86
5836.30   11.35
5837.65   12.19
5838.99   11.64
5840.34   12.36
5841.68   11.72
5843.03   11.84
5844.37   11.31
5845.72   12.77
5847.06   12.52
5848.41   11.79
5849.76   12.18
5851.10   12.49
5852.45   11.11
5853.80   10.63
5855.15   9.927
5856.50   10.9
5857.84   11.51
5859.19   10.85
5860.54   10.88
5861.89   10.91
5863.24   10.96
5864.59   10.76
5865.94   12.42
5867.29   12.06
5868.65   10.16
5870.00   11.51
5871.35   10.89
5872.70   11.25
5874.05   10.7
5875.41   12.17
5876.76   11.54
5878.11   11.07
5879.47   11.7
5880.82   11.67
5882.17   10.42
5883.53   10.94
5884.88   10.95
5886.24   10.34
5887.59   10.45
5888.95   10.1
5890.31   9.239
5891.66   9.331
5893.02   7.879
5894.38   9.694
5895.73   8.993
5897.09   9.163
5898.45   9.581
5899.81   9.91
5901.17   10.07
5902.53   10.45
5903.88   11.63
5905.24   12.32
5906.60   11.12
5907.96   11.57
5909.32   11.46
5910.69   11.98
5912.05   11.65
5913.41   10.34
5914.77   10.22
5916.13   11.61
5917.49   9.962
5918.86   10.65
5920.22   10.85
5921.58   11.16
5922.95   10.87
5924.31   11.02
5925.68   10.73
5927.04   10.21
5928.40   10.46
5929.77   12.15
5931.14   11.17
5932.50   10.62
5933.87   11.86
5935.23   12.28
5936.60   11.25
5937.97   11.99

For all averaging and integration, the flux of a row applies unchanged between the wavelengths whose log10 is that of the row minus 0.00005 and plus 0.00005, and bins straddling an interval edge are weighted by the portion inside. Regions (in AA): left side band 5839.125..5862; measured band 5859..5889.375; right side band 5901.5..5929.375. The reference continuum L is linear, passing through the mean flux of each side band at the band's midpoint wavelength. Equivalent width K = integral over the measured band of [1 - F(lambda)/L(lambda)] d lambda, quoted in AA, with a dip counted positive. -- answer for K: 0.7 AA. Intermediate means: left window 11.5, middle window 11.1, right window 11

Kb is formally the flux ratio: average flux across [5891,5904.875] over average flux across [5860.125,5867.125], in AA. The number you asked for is 0.86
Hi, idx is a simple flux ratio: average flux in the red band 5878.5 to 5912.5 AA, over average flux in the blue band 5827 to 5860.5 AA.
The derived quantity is 0.90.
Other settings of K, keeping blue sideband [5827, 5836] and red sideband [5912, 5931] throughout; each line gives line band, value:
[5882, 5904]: 2.4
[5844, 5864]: 0.1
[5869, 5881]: -0.1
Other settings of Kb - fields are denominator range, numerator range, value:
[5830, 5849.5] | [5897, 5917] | 0.92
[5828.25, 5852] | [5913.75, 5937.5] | 0.93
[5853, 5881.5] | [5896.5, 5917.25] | 0.97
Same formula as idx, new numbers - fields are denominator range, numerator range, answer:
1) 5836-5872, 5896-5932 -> 0.94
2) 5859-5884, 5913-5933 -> 0.96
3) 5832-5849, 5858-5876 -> 0.94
